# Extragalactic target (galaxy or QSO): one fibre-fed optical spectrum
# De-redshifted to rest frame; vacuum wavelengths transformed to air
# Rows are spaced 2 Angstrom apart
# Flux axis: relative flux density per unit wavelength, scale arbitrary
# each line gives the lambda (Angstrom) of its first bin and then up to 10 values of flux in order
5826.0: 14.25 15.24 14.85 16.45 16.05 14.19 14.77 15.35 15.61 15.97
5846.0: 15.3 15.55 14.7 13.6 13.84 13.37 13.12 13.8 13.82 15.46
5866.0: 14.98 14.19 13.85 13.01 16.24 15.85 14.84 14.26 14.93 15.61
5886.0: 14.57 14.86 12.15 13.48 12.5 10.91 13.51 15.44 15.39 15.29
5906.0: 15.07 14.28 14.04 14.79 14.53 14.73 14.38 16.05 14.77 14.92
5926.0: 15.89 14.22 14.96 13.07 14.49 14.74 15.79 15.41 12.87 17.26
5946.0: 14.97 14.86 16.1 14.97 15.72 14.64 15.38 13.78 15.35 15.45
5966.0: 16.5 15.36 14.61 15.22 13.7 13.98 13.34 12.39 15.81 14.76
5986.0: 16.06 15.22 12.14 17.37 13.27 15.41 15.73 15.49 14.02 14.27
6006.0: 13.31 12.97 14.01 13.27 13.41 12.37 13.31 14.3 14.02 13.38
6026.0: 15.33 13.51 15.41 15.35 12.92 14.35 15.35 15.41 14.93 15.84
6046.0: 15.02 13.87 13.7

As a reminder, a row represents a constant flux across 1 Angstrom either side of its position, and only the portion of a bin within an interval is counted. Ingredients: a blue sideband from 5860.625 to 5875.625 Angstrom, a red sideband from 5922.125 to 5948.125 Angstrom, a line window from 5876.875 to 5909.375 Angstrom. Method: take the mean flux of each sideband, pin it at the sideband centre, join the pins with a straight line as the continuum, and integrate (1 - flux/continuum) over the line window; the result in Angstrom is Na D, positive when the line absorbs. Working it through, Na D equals 1.0 Angstrom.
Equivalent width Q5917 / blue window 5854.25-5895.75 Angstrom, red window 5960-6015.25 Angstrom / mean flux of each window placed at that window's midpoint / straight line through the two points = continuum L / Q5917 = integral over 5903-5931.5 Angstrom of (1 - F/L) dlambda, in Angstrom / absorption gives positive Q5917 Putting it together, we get -1.0 Angstrom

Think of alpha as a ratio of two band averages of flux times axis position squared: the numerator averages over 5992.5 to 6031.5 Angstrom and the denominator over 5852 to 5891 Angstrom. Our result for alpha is 1.03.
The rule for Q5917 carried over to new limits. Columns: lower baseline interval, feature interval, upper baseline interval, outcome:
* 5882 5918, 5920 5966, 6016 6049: -2.4 Angstrom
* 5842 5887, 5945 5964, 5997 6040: -1.0 Angstrom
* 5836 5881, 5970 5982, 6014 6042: 0.3 Angstrom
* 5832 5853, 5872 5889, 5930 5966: 0.1 Angstrom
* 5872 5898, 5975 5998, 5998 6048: -0.6 Angstrom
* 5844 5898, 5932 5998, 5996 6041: -3.2 Angstrom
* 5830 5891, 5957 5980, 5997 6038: -0.7 Angstrom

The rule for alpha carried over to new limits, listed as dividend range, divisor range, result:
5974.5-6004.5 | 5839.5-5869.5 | 1.05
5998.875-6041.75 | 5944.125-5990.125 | 0.96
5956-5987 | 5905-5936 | 1.02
